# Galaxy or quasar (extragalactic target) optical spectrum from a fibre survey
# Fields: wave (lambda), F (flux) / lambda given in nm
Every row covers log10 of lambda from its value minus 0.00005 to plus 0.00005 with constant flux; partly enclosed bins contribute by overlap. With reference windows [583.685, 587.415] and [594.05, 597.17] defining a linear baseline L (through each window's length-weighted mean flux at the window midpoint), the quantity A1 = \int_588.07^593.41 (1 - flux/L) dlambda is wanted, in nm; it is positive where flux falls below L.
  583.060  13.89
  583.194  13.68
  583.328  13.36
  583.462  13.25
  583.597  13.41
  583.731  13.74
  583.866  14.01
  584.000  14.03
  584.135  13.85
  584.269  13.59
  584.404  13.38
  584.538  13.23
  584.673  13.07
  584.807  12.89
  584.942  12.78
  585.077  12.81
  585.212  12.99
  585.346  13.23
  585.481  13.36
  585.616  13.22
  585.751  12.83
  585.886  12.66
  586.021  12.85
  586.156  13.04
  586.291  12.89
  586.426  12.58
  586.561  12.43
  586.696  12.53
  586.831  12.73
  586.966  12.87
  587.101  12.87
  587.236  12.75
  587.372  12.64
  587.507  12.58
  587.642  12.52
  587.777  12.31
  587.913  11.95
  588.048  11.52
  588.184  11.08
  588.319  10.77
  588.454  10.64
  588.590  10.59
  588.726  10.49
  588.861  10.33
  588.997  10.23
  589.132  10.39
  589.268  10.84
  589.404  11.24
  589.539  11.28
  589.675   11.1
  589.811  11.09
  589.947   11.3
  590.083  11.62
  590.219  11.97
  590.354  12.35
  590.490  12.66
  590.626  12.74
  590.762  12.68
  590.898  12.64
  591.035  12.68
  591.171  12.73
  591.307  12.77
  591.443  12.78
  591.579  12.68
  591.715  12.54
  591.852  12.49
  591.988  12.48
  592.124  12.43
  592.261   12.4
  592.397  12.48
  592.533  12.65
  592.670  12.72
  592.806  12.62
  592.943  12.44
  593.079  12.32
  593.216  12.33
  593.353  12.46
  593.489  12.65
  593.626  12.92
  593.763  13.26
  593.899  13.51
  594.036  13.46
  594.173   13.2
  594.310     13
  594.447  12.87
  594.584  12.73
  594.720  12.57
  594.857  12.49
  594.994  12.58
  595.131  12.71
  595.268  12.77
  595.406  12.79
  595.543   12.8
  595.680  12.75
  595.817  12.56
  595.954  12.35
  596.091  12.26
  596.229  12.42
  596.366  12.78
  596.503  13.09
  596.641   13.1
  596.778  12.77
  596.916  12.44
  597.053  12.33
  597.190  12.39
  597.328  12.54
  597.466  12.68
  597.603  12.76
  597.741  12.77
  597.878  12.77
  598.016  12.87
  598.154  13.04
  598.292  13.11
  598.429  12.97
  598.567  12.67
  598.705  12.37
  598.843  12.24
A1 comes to 0.41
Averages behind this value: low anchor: 13.1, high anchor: 12.7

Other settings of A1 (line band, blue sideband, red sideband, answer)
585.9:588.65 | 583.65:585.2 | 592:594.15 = 0.20 nm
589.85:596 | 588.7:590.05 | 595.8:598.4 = -0.48 nm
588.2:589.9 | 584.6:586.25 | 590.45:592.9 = 0.27 nm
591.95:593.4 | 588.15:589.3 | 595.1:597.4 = -0.10 nm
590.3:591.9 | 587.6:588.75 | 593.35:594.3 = -0.05 nm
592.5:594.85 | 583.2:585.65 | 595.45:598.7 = 0.01 nm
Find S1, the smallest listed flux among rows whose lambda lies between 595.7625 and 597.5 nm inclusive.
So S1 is 12.26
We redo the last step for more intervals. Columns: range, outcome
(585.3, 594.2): 10.23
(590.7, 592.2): 12.43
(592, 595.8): 12.32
